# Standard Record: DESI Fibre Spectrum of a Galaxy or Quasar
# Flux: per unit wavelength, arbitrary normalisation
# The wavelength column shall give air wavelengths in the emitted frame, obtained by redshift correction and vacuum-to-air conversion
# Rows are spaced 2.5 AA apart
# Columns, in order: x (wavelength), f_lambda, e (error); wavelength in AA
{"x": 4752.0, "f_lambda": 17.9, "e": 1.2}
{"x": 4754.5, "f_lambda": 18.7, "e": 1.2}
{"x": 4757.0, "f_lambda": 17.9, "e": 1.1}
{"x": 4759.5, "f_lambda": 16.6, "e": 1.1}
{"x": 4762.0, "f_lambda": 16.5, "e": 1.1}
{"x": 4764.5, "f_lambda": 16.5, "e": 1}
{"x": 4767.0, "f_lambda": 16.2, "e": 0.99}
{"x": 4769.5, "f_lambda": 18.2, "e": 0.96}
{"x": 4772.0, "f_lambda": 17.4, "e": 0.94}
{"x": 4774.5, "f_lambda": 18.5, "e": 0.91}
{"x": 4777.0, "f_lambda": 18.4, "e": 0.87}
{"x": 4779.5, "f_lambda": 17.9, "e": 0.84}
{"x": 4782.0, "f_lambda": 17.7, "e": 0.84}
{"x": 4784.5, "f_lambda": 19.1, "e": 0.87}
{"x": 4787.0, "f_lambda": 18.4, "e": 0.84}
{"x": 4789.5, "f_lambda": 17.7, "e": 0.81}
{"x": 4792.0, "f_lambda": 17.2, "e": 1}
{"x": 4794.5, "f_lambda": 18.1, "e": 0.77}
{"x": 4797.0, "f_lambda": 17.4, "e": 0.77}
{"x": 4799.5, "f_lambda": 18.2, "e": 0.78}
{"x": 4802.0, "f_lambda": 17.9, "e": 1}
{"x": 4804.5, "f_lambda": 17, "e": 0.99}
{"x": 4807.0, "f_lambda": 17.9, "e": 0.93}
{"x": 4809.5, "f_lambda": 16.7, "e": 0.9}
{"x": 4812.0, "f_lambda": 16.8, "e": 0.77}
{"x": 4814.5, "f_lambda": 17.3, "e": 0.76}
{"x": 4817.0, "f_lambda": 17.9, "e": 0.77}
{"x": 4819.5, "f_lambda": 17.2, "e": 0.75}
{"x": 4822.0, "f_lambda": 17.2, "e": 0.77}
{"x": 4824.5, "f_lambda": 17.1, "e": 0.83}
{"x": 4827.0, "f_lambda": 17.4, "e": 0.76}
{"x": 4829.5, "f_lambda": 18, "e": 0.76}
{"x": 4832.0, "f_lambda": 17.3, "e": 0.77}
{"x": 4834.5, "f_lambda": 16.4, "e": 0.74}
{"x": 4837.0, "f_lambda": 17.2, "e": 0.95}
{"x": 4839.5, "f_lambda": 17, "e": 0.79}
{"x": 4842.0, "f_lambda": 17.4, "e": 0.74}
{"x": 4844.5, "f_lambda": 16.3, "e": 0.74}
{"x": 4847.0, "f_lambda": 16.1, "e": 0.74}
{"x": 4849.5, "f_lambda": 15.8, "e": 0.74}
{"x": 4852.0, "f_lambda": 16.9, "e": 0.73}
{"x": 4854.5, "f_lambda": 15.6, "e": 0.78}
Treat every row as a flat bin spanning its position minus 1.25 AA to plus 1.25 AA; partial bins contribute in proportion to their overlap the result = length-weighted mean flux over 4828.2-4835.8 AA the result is 17.2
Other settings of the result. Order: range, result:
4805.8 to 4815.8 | 17.2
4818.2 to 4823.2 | 17.2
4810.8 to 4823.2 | 17.3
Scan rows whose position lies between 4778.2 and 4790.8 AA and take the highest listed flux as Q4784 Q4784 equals 19.1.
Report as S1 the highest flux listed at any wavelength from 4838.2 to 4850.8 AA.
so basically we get 17.4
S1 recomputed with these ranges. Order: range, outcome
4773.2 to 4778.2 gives 18.5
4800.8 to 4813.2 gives 17.9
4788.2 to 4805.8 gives 18.2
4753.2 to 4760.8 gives 18.7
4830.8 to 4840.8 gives 17.3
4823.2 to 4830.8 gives 18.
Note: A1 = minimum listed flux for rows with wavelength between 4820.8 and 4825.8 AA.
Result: 17.1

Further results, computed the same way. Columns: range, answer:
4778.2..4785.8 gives 17.7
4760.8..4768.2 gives 16.2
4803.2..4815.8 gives 16.7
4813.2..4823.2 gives 17.2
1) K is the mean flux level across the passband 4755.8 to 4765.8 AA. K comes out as 16.9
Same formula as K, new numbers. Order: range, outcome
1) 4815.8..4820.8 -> 17.5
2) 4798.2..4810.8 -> 17.5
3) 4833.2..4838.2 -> 16.8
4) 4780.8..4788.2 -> 18.4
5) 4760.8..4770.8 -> 16.9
